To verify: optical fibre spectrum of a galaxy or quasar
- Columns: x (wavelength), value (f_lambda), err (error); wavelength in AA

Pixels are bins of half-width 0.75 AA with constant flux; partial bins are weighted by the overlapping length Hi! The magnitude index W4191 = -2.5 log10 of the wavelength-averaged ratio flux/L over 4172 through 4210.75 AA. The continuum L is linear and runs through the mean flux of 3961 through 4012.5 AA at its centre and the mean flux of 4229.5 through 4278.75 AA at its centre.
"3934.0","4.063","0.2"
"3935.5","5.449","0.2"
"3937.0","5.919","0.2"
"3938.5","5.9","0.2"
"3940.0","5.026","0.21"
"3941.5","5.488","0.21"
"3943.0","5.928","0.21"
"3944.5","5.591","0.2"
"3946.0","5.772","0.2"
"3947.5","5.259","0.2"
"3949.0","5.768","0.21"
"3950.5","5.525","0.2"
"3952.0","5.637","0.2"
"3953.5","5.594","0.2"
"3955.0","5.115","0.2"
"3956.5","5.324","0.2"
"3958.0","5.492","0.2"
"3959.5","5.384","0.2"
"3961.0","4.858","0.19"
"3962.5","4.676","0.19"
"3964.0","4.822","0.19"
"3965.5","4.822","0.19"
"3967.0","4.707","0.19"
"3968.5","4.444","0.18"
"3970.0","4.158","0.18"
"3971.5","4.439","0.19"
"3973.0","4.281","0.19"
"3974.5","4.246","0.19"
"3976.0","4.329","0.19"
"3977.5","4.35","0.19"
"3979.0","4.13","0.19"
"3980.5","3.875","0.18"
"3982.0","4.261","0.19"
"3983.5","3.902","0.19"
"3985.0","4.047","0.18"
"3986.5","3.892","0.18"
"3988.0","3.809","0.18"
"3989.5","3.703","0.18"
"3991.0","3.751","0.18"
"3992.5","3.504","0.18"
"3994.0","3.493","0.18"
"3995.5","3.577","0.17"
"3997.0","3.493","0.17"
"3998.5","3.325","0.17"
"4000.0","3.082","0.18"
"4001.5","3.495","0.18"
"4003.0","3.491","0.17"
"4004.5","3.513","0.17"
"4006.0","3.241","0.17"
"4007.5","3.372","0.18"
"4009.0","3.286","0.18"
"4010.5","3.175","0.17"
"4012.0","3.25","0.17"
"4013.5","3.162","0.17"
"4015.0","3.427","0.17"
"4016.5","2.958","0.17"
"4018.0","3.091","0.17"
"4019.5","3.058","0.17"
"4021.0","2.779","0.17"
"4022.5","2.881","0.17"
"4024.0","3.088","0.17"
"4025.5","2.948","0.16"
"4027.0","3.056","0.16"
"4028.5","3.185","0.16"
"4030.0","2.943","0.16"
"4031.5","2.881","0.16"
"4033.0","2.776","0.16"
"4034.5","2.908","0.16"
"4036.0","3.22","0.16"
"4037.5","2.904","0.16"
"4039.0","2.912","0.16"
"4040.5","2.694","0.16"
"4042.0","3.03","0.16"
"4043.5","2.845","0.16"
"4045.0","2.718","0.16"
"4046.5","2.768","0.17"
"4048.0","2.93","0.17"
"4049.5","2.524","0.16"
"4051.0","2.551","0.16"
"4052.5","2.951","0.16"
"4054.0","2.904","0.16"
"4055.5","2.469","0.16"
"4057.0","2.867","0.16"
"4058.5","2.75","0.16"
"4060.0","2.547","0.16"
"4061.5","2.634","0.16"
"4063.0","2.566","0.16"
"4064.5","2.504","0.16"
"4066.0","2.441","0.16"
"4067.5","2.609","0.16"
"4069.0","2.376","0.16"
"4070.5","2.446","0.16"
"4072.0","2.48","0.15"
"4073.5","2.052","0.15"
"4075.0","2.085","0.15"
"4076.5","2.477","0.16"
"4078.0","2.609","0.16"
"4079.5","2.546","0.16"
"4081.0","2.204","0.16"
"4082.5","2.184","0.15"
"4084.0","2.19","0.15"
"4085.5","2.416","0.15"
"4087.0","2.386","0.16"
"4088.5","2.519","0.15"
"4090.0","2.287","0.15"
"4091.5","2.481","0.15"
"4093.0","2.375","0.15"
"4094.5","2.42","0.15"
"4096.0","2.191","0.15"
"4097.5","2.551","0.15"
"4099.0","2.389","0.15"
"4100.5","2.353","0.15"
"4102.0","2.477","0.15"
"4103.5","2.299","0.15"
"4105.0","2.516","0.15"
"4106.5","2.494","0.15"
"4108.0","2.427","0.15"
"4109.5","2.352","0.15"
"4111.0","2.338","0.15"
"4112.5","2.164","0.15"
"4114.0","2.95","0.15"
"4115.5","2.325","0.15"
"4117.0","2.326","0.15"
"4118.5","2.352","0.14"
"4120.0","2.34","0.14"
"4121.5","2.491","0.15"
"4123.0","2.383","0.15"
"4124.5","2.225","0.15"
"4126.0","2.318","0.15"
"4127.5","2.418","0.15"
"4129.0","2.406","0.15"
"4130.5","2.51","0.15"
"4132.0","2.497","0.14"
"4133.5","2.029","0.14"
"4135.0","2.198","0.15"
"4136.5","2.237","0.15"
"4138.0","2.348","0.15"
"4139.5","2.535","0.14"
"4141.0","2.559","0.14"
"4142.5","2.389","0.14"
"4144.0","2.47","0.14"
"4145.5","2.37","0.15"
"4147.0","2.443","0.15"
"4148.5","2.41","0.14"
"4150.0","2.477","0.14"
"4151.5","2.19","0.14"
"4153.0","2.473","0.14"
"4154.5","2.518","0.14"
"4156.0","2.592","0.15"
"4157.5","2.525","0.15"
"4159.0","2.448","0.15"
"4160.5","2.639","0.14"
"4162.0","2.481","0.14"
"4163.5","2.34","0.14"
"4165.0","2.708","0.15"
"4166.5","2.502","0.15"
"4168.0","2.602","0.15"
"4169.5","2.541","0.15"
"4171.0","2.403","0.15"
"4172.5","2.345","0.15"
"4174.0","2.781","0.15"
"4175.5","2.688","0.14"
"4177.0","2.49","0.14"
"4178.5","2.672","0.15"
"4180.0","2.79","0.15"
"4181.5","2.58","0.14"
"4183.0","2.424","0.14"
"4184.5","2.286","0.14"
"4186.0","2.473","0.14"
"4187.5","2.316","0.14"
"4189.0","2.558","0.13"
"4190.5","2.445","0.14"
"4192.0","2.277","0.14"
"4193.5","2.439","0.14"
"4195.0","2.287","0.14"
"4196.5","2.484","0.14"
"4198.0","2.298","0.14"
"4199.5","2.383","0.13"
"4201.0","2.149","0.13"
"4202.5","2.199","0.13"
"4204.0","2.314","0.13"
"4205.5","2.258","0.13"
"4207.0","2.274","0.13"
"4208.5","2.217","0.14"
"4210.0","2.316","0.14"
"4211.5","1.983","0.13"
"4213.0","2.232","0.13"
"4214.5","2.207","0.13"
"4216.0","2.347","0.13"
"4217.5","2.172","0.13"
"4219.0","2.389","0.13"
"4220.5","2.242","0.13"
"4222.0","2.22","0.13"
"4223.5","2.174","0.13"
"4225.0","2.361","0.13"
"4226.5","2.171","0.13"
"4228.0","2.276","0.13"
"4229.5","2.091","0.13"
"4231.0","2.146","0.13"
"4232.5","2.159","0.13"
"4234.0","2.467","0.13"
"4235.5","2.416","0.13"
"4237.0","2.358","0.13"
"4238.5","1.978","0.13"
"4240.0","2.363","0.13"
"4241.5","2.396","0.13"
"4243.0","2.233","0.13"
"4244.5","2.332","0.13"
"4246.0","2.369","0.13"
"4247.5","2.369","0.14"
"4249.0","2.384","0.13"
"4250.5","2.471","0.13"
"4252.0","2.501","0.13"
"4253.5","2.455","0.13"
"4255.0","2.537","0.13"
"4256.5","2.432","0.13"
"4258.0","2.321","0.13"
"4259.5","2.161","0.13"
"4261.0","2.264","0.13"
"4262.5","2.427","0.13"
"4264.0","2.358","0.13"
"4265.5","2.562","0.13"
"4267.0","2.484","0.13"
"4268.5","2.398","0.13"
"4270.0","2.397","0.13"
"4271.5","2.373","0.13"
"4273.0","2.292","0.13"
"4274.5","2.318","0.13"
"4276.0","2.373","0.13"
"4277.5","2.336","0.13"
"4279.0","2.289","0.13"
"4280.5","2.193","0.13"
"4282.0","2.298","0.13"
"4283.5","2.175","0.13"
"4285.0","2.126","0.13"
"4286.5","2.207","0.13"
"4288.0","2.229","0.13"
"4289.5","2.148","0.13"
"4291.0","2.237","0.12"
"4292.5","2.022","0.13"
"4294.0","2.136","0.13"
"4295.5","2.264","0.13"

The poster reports 0.129 mag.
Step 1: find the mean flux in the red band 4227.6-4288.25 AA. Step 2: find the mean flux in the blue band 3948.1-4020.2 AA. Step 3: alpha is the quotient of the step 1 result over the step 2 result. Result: 0.57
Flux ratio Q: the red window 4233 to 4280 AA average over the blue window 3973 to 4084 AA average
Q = 0.77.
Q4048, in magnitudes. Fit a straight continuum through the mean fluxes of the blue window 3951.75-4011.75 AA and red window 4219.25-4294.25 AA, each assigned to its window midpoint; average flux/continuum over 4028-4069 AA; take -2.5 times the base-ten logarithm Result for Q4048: 0.31 mag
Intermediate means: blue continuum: 4.13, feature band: 2.77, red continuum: 2.3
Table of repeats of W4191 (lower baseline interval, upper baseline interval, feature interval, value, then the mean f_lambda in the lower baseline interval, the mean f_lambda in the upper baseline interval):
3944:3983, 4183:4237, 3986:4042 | 0.33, 4.87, 2.29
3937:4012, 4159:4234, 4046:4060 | 0.33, 4.42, 2.37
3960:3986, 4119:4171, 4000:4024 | 0.22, 4.38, 2.43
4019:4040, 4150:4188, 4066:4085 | 0.19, 2.96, 2.51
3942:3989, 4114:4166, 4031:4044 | 0.29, 4.79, 2.42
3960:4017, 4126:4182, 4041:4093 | 0.25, 3.86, 2.47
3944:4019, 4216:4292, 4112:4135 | 0.33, 4.19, 2.31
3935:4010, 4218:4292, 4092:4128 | 0.39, 4.48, 2.31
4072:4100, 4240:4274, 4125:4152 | -0.01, 2.36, 2.39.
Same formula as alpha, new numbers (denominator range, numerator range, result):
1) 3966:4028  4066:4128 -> 0.66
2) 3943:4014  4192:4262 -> 0.54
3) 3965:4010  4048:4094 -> 0.64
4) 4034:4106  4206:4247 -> 0.88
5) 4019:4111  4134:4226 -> 0.92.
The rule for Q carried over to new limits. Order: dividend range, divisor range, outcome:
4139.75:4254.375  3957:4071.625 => 0.70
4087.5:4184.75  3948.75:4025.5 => 0.61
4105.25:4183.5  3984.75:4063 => 0.79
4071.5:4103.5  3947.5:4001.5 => 0.54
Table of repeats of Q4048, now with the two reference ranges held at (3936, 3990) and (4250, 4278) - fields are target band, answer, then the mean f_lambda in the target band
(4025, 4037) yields 0.395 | 2.99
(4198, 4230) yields 0.242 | 2.24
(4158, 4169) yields 0.259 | 2.53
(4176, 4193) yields 0.220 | 2.49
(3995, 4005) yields 0.311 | 3.42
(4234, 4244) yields 0.130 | 2.3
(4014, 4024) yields 0.401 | 3.04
